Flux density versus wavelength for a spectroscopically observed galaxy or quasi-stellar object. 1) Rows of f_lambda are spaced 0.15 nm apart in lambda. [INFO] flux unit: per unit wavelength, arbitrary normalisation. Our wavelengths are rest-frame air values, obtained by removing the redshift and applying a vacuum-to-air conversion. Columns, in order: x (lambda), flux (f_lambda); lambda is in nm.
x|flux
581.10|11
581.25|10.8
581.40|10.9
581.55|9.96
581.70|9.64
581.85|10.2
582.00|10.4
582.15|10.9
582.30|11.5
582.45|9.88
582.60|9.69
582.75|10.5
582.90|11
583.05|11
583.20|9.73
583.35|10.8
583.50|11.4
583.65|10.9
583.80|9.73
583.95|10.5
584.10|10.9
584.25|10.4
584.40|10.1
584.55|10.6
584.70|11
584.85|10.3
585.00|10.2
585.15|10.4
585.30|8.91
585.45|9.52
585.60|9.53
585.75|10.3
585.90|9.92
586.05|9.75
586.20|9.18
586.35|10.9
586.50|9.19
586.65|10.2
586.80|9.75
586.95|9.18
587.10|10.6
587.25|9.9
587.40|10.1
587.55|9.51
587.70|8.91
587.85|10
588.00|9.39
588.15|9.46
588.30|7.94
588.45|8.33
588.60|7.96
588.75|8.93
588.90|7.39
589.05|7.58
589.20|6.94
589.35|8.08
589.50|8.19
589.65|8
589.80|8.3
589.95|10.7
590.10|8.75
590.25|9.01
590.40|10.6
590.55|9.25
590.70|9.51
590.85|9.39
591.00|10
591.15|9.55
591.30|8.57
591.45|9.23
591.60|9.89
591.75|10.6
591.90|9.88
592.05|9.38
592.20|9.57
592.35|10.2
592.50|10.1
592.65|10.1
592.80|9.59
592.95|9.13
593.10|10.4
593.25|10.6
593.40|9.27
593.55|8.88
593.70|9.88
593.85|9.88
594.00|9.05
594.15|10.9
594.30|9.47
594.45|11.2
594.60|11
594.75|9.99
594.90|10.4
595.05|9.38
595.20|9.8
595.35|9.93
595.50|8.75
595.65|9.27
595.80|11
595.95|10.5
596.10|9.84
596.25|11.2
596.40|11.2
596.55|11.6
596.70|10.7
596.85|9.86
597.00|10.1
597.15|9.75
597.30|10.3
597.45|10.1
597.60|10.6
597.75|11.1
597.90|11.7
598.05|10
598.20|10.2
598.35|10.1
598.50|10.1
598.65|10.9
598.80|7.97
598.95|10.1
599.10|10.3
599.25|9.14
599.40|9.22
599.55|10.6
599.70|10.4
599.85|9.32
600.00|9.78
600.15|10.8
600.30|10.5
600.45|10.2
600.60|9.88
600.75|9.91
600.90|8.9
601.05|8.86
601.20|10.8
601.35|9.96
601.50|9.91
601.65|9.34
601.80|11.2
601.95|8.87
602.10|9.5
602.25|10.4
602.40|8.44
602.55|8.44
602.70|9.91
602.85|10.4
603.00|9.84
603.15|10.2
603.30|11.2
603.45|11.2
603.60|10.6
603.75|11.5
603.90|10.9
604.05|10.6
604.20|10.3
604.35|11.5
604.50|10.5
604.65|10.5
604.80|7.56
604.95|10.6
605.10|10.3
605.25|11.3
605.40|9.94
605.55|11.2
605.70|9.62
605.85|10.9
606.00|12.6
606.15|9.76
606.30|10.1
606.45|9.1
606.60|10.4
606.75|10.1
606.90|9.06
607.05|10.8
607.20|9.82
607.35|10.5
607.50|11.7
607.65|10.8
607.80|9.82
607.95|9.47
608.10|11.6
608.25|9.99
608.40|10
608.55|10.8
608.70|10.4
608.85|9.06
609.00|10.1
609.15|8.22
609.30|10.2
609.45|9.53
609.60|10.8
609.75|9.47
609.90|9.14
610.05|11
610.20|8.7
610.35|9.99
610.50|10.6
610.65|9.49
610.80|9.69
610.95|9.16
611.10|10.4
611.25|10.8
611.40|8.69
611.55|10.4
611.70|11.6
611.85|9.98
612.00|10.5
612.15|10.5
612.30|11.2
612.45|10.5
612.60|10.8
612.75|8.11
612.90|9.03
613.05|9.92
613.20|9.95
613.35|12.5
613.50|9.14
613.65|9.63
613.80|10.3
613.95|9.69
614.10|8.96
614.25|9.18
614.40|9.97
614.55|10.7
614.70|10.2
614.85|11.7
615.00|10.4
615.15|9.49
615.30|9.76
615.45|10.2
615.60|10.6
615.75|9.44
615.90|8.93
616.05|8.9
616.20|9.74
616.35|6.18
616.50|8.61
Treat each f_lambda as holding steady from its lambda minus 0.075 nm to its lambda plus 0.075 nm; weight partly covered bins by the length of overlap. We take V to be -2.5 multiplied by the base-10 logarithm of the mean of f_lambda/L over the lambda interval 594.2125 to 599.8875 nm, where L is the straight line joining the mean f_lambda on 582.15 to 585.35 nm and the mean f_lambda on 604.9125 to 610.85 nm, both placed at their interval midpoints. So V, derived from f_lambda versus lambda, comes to 0.012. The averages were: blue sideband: 10.5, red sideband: 10.2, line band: 10.2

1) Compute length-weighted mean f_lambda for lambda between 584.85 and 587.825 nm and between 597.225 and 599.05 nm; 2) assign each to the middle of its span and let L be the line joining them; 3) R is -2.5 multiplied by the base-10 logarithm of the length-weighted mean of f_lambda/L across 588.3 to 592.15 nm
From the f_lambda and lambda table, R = 0.12 mag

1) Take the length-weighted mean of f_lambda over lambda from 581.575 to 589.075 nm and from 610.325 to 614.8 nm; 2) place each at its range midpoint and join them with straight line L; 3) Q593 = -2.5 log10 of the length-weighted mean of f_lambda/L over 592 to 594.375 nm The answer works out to 0.02 mag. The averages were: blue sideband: 9.9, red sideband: 10.1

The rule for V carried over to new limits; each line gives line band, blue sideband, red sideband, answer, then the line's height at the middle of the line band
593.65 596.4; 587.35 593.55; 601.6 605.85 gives -0.06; 9.57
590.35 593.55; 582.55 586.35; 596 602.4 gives 0.05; 10.2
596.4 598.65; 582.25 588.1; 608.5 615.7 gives -0.04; 10.1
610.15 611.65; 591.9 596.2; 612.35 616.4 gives 0.00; 9.82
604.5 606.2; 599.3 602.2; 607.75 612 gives -0.05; 9.93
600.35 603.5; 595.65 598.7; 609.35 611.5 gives 0.04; 10.3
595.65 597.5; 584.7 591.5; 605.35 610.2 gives -0.09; 9.67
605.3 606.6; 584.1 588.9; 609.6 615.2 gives -0.05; 9.96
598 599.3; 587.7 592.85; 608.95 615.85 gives -0.05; 9.46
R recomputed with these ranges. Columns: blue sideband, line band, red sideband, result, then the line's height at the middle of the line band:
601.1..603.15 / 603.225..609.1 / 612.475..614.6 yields -0.06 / 9.8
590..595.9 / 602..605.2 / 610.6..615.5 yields -0.03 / 9.94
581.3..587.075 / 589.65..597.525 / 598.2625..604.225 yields 0.02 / 10.1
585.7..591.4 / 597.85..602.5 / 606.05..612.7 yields -0.02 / 9.7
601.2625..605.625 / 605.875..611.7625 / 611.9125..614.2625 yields 0.00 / 10.1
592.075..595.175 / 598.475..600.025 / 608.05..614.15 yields 0.02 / 9.96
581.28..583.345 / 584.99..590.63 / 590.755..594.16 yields 0.09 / 10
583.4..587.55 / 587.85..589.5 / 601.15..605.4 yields 0.22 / 10.1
